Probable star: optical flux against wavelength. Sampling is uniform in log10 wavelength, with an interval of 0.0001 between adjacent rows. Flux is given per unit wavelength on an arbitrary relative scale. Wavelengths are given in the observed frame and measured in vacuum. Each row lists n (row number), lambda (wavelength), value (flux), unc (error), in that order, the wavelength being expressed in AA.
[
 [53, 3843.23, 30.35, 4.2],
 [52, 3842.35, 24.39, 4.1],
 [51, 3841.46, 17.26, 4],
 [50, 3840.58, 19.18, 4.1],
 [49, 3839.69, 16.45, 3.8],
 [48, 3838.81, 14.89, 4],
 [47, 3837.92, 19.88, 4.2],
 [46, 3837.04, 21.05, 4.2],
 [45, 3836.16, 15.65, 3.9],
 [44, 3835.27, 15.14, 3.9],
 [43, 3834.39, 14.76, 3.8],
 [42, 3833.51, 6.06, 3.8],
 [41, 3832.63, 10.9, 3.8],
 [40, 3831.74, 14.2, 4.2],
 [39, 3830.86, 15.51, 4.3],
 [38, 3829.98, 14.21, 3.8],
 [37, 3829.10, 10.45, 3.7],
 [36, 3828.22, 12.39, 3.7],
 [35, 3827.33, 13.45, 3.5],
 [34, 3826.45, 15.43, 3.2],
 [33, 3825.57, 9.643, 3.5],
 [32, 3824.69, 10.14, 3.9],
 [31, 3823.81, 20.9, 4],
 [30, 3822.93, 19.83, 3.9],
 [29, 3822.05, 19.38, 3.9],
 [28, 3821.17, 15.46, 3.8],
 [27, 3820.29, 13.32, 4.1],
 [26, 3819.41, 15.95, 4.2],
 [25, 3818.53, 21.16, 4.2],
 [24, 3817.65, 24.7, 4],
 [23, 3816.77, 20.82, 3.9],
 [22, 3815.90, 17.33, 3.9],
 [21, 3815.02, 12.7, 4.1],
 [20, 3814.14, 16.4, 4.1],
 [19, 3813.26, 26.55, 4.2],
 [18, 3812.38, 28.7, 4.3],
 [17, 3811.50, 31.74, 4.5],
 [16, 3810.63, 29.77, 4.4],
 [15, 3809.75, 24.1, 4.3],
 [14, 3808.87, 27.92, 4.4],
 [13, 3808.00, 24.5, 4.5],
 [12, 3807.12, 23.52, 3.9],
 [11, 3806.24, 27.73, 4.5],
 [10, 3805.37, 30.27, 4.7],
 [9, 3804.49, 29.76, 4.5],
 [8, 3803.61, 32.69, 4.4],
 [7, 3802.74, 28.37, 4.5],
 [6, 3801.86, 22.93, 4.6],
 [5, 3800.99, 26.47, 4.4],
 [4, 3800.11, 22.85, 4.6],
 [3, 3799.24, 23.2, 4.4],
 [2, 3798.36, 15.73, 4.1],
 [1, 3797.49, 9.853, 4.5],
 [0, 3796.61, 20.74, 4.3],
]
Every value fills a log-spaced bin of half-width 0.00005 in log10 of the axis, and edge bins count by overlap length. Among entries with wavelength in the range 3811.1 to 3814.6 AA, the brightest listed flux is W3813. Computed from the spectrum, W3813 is 31.74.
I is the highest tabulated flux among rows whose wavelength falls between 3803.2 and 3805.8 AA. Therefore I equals 32.69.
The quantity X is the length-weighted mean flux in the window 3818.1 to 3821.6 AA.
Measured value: 16.5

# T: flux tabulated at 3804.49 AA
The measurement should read 29.76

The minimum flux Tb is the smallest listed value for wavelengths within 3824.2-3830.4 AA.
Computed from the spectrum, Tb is 9.643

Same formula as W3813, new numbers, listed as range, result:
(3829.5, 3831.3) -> 15.51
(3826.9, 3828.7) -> 13.45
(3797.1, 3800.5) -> 23.2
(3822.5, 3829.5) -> 20.9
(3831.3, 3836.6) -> 15.65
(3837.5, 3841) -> 19.88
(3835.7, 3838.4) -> 21.05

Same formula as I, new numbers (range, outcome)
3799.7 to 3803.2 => 28.37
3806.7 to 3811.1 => 29.77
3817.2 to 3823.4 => 24.7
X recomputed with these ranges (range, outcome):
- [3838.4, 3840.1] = 15.7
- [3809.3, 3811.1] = 27.1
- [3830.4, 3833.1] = 13.5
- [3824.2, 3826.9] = 11.9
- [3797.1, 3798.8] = 12.9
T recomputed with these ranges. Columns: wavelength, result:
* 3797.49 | 9.853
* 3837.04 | 21.05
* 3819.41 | 15.95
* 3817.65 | 24.7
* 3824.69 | 10.14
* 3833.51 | 6.06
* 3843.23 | 30.35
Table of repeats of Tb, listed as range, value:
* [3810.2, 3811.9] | 29.77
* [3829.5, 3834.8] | 6.06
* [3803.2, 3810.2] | 23.52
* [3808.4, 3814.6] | 16.4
